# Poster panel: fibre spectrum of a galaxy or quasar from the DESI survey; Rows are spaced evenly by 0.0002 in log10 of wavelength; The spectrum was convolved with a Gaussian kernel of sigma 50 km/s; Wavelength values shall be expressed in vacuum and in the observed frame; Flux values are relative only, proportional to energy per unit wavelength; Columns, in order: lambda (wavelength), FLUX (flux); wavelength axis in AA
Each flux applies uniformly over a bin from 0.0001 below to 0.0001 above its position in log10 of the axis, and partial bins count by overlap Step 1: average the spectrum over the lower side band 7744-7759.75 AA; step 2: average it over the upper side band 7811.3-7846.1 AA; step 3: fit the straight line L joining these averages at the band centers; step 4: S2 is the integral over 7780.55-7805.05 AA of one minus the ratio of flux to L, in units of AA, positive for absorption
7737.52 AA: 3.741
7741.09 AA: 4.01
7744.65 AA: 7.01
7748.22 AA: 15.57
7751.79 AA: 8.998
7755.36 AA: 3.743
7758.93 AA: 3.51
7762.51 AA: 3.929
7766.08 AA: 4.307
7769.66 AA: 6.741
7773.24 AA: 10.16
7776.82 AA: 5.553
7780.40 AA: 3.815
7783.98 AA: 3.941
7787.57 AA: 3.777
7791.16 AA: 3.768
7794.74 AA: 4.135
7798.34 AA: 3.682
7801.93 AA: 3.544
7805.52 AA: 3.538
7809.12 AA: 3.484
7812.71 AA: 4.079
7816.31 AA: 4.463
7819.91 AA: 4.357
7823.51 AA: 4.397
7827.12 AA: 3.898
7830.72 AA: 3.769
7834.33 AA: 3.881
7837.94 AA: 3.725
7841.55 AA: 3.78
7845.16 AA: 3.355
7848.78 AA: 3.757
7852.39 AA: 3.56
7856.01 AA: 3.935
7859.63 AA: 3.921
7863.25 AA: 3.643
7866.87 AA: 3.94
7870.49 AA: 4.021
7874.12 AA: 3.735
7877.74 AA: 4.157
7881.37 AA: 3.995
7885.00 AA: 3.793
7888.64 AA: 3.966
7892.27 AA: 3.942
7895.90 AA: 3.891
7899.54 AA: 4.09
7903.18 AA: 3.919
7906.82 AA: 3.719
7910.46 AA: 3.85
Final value 8.70 AA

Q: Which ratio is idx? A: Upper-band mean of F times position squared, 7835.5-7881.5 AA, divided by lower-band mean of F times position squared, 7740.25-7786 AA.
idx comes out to 0.6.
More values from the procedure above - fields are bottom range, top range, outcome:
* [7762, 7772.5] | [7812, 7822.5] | 0.78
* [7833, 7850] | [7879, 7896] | 1.08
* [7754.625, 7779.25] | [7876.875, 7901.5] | 0.75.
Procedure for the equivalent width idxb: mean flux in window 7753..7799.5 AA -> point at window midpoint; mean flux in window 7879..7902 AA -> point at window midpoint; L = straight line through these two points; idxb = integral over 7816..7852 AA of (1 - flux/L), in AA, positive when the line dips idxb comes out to 3.8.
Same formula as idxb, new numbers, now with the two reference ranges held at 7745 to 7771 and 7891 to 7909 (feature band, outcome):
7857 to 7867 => 1.78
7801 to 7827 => 7.42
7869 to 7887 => 1.67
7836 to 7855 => 5.07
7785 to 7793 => 3.02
